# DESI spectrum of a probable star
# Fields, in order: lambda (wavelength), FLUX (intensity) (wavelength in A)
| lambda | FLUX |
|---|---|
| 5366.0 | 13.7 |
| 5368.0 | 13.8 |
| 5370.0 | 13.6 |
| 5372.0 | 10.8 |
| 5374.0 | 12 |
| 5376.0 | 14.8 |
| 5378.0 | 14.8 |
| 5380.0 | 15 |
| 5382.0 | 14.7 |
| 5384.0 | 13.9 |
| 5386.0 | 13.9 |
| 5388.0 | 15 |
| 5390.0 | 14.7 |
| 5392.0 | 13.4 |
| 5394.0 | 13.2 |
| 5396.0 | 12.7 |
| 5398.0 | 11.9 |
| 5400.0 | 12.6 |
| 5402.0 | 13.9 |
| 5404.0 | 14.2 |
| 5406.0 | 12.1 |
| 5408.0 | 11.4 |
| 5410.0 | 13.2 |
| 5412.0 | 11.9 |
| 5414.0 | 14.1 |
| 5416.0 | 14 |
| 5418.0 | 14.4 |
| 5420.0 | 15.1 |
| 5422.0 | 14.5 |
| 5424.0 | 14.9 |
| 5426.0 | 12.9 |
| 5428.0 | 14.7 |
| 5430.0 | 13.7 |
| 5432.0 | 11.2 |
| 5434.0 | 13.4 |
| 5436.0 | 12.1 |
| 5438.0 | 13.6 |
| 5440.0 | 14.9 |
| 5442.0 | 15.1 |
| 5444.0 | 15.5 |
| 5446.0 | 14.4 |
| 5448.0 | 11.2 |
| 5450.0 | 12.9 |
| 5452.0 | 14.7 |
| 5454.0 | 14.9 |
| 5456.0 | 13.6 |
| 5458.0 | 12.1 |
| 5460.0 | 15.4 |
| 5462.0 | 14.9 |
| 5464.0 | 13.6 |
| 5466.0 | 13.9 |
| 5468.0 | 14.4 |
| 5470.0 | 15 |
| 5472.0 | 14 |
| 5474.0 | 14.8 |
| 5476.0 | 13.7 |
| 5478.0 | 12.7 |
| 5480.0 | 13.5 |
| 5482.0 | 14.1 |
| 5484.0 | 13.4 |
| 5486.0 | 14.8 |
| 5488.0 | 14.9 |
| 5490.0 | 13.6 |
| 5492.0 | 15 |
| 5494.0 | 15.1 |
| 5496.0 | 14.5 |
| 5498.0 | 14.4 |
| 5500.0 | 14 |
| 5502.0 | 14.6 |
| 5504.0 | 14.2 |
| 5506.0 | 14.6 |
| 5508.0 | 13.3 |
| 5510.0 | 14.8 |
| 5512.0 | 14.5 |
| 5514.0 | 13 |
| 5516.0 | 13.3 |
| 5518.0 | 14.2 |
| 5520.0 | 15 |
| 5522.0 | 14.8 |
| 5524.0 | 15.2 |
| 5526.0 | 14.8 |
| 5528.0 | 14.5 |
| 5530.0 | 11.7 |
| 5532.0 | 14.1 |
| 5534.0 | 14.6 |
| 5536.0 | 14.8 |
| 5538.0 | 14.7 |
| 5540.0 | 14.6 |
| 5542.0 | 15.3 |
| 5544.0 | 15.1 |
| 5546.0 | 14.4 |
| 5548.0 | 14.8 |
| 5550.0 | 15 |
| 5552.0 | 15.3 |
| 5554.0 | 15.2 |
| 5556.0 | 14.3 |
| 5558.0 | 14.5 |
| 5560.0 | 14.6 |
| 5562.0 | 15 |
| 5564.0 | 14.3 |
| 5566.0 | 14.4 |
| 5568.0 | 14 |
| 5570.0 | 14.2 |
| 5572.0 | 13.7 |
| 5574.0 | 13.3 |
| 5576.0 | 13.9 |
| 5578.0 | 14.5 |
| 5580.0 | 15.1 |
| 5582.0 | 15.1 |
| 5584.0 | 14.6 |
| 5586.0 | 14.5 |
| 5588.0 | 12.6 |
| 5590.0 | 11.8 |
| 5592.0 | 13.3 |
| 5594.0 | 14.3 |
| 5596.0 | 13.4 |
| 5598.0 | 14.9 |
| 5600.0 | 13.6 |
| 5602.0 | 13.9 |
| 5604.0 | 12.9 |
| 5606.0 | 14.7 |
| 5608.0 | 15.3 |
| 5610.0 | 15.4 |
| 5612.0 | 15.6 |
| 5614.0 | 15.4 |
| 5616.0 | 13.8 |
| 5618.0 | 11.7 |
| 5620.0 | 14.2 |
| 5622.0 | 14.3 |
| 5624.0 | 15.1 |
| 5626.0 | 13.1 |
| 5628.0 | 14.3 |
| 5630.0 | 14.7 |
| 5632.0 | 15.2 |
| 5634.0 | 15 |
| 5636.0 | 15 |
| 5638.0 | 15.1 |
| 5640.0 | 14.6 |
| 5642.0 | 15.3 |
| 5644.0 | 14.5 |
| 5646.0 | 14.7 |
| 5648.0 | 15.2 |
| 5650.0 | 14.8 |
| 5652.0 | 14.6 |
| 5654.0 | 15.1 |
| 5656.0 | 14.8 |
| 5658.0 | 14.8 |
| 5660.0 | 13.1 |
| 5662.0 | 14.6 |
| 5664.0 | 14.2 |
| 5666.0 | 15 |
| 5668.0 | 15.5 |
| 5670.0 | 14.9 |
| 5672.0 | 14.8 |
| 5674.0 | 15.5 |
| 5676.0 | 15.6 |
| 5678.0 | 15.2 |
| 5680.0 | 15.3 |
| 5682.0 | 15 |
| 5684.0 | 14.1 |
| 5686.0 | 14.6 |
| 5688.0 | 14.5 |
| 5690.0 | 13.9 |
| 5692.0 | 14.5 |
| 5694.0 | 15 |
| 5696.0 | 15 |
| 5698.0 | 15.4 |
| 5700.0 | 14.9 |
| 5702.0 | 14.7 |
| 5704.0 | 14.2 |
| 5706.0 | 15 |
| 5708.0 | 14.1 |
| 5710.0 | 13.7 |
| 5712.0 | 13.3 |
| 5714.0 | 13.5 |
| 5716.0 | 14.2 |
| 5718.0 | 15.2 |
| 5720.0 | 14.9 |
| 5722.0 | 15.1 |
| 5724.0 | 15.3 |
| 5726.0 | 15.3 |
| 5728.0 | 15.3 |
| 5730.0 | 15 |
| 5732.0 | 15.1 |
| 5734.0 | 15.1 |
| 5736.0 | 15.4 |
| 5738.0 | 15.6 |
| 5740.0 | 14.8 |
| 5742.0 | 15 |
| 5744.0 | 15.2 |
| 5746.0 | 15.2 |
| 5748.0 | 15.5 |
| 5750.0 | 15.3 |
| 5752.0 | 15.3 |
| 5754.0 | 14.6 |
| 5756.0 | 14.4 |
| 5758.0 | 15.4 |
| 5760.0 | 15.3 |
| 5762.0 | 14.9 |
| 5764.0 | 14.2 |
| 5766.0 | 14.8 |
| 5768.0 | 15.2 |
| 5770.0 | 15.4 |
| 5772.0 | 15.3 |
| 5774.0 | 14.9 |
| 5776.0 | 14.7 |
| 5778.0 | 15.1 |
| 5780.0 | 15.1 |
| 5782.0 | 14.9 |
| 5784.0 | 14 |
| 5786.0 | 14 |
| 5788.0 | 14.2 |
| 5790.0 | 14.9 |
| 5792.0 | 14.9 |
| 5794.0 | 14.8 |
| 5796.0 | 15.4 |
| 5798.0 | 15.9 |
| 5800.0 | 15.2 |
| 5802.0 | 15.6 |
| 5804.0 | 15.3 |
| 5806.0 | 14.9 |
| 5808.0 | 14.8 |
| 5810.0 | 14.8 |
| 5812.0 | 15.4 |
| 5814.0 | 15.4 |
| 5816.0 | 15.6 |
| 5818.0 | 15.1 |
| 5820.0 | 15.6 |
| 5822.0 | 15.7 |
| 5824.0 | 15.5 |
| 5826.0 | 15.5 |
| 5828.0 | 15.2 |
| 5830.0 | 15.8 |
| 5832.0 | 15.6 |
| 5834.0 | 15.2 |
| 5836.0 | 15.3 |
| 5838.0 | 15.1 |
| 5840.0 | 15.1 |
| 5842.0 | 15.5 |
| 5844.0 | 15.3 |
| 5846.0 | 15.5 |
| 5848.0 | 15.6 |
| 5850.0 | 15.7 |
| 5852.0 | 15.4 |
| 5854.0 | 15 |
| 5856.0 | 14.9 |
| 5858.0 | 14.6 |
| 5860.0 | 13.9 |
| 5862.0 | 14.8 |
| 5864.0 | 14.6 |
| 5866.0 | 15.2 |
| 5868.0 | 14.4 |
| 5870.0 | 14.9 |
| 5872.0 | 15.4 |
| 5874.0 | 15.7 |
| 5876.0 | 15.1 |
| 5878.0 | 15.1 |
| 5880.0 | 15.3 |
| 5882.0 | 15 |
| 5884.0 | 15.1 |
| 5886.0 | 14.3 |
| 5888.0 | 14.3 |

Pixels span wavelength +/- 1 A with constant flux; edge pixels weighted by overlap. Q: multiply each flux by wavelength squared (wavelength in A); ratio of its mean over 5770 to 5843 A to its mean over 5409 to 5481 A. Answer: 1.24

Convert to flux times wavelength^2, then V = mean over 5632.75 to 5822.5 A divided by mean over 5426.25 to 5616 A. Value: 1.1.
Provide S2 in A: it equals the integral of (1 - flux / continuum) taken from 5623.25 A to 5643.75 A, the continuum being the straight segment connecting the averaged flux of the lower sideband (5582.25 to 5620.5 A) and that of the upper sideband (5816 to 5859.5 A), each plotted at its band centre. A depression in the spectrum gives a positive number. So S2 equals -0.8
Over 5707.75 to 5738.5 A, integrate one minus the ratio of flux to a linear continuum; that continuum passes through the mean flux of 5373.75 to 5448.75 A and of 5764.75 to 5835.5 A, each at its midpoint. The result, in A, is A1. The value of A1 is 0.2 A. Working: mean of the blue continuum 13.7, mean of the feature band 14.8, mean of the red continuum 15.1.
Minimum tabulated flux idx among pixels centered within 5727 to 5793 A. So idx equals 14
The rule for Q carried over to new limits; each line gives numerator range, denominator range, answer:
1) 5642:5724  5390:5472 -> 1.18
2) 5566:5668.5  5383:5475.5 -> 1.12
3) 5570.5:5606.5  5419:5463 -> 1.05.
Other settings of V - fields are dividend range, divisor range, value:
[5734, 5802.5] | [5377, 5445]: 1.24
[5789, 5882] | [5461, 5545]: 1.20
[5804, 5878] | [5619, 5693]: 1.10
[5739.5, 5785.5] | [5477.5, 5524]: 1.15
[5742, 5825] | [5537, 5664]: 1.11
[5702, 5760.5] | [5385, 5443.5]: 1.23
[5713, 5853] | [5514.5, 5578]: 1.14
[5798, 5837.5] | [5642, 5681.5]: 1.09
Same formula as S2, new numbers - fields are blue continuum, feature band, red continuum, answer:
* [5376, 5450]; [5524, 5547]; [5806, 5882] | -0.6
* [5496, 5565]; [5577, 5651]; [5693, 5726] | 0.8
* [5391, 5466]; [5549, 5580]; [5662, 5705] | -0.4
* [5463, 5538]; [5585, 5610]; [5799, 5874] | 1.1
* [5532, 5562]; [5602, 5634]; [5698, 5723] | 0.5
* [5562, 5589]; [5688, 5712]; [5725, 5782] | 0.5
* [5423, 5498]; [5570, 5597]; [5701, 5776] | 1.0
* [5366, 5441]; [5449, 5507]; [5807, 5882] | -1.5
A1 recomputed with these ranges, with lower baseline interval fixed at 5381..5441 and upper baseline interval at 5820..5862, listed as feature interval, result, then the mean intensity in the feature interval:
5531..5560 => -1.4 A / 14.8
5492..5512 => -0.7 A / 14.4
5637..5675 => -0.7 A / 14.8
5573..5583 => -0.1 A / 14.4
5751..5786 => 0.2 A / 14.9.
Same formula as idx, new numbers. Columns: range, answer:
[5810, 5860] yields 13.9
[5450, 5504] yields 12.1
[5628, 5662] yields 13.1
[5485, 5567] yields 11.7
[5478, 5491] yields 12.7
